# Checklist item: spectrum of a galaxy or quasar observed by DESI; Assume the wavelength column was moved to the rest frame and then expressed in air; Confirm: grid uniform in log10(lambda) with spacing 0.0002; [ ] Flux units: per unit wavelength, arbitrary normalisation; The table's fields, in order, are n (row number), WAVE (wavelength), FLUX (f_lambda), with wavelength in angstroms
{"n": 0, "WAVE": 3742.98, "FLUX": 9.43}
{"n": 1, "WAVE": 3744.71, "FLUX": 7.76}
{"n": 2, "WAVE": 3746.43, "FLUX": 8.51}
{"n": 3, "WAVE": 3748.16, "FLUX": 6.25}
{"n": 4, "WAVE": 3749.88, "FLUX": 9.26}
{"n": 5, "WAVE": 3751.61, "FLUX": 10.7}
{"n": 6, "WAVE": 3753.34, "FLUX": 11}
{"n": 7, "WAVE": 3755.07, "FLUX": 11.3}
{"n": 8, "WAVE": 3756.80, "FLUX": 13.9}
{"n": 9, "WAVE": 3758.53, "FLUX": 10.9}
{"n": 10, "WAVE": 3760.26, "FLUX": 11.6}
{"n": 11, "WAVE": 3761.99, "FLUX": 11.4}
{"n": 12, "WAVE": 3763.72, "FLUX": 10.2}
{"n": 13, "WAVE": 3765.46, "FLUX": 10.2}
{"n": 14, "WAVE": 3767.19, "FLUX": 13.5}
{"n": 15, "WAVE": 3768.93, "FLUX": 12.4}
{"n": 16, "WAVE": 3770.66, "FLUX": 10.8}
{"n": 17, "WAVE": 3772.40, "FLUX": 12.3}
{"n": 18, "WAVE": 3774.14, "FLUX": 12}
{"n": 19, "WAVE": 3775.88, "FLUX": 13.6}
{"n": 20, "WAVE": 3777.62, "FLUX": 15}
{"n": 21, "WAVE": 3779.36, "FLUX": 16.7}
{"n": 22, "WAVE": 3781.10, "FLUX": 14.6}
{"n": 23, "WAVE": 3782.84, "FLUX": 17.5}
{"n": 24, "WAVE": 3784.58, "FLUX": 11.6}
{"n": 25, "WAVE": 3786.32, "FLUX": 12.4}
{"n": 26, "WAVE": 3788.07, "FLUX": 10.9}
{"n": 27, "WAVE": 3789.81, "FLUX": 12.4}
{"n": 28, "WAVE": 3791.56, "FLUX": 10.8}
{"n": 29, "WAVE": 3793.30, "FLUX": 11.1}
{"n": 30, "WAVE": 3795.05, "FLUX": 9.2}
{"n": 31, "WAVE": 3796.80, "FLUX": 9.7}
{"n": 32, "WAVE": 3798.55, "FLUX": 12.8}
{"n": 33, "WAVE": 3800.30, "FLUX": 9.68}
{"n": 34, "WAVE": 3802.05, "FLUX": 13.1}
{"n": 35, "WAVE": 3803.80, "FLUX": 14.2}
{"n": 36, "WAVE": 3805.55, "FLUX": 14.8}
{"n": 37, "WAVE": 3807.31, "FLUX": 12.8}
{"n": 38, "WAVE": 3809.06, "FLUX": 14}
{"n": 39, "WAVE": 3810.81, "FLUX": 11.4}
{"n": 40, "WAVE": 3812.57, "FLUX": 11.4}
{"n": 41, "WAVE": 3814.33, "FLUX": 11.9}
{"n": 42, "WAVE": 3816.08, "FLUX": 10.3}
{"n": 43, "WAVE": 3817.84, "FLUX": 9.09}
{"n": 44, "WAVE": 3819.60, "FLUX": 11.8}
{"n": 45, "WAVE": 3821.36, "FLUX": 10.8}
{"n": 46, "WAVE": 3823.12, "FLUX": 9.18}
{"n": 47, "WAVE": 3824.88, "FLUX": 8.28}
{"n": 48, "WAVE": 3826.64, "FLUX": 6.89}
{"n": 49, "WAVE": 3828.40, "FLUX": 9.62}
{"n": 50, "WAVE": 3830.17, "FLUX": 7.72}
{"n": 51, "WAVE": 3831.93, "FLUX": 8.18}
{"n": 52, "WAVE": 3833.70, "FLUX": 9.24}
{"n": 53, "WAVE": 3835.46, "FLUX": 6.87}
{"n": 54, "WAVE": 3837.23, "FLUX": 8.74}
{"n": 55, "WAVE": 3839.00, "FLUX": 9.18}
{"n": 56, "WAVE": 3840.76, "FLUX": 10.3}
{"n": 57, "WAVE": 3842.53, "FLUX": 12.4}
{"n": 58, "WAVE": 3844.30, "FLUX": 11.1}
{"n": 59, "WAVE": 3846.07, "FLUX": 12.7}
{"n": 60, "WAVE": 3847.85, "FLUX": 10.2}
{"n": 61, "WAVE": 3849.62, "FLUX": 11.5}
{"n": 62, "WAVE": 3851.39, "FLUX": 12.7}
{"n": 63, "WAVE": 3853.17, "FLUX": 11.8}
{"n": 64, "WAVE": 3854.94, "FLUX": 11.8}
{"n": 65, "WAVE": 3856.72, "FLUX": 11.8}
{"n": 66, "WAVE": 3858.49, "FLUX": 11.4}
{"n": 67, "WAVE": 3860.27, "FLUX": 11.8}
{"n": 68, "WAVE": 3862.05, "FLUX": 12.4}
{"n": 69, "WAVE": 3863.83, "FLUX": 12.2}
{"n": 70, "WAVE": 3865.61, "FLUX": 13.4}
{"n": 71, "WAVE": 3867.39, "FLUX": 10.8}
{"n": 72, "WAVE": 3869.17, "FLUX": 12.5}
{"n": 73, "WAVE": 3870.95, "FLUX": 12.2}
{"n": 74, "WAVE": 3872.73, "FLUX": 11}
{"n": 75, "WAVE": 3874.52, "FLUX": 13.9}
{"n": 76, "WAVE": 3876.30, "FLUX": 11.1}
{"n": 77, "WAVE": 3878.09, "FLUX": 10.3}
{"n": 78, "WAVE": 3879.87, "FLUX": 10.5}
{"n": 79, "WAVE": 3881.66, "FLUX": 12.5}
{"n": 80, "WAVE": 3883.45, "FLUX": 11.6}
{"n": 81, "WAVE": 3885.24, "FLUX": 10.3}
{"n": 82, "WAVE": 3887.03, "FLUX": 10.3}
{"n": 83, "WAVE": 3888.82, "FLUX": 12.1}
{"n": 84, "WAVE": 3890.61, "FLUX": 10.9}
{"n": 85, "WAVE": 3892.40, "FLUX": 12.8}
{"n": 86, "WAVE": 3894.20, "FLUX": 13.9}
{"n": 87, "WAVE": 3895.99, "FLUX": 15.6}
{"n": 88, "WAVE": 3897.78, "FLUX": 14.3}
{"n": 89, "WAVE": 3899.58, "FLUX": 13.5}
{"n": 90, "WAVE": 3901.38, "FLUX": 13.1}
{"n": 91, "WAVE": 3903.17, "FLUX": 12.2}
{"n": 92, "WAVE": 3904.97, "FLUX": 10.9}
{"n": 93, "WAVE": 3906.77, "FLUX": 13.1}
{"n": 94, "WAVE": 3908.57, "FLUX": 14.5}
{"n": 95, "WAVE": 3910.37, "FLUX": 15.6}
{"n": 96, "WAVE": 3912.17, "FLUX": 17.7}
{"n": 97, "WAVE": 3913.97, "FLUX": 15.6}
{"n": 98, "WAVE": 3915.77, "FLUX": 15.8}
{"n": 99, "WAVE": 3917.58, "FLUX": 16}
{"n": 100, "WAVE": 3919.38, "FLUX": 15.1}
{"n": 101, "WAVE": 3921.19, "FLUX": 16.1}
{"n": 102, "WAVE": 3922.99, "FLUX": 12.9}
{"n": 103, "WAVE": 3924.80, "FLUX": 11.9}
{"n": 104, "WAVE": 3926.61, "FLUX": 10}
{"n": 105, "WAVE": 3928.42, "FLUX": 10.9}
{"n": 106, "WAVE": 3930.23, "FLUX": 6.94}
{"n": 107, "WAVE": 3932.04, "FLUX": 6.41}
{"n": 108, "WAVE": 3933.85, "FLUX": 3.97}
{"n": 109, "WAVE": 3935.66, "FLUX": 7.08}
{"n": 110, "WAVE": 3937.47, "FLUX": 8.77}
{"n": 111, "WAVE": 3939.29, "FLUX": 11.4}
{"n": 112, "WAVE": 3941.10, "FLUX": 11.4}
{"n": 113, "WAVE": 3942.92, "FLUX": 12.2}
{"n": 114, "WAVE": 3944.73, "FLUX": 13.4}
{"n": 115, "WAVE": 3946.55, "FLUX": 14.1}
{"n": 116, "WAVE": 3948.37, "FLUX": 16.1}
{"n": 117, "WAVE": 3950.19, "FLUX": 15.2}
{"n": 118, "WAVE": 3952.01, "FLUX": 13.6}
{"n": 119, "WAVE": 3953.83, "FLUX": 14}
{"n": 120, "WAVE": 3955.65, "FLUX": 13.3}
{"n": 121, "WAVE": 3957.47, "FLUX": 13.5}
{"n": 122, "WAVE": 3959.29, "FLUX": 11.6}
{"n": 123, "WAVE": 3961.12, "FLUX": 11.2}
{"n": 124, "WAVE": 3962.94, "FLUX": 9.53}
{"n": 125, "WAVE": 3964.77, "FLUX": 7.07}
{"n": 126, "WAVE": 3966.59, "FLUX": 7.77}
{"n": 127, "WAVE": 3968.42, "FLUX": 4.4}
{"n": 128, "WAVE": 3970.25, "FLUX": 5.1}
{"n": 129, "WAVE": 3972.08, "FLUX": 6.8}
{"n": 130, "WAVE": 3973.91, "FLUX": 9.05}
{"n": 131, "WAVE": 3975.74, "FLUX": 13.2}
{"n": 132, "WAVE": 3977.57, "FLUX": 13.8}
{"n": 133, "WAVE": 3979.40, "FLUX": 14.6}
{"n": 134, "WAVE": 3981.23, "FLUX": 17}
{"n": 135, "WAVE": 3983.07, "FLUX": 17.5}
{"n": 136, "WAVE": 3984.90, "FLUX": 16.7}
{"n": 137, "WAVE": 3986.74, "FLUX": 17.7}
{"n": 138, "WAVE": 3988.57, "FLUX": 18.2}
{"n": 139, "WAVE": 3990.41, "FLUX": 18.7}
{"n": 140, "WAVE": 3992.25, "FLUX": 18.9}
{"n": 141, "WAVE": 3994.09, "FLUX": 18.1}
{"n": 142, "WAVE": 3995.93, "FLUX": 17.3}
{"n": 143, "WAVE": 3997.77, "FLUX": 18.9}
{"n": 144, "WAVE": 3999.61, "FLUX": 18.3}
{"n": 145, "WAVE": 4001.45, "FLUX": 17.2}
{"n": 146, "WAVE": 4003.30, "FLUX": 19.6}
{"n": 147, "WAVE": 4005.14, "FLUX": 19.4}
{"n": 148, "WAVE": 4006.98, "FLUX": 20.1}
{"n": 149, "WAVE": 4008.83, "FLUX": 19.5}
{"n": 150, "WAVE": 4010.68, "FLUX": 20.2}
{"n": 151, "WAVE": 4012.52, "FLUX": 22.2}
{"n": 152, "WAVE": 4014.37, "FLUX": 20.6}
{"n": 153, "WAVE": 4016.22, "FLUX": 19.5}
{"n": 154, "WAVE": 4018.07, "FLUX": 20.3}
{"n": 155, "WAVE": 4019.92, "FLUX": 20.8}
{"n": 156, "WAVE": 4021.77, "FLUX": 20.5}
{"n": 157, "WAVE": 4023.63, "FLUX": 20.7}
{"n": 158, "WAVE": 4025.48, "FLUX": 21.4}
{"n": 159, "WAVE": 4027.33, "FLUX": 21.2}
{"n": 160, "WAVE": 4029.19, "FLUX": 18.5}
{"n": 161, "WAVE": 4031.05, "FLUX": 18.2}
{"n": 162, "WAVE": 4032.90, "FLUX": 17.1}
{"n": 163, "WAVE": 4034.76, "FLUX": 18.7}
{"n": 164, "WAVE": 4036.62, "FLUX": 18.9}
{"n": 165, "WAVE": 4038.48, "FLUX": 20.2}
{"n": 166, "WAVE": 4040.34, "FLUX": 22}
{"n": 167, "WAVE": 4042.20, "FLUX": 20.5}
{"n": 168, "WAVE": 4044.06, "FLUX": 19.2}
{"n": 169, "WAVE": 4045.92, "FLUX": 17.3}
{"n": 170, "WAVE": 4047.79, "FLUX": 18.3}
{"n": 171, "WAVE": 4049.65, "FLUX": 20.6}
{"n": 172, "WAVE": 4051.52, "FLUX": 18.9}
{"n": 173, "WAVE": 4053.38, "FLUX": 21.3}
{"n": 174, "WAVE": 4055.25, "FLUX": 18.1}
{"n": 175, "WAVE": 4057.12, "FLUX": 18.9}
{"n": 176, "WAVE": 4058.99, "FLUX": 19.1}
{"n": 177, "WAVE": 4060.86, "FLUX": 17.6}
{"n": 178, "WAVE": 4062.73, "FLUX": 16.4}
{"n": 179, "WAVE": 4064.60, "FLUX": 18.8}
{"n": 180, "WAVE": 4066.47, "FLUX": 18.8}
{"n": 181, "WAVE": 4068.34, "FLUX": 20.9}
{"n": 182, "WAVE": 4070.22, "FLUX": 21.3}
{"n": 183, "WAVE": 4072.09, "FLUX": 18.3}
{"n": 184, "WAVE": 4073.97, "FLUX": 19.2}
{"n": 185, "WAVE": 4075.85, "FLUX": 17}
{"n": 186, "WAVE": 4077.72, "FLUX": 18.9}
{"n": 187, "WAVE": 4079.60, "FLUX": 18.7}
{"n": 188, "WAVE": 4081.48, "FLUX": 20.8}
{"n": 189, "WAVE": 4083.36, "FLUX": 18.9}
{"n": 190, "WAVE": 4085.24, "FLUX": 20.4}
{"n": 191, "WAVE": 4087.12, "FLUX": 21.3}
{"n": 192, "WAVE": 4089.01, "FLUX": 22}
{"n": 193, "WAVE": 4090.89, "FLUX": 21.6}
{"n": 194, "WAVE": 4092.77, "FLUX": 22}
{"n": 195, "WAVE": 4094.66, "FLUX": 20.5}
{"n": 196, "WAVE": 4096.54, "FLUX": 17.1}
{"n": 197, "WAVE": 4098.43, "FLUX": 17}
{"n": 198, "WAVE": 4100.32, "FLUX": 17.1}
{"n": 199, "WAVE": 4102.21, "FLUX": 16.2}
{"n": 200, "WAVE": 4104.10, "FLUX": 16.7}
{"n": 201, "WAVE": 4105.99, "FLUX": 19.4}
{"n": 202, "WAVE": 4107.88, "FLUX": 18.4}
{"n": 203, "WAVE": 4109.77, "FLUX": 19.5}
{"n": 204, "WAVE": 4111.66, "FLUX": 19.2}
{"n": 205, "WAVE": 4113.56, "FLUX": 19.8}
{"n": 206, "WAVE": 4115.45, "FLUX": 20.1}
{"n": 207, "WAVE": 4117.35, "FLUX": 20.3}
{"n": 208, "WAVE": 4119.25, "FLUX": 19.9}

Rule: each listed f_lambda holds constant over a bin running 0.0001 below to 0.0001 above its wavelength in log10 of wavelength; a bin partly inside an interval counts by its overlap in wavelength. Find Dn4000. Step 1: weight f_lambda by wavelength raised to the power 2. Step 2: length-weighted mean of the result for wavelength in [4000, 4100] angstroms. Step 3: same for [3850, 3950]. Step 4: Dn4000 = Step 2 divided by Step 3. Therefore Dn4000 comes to 1.7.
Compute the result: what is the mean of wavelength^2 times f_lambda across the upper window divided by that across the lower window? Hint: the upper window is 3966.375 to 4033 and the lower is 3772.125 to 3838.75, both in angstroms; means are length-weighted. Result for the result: 1.67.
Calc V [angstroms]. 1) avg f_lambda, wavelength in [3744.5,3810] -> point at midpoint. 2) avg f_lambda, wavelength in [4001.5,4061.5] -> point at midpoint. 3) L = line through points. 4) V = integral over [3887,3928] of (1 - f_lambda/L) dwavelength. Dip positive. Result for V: 5.6 angstroms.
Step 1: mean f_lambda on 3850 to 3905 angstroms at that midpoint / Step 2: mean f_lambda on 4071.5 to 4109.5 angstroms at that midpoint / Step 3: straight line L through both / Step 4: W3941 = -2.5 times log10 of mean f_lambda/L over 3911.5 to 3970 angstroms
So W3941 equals 0.21 mag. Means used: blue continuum 12.1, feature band 11.6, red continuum 19.1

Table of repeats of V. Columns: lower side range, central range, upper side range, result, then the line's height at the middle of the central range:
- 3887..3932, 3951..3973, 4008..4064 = 8.2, 15.8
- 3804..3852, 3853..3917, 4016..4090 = 0.7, 12.8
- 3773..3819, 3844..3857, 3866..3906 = 0.5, 12.2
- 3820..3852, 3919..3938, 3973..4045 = 5.9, 14.5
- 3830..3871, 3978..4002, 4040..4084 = -1.7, 16.4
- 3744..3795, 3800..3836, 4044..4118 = 6.3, 12.9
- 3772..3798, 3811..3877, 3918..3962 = 8.2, 12.3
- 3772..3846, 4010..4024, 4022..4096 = -1.9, 18.2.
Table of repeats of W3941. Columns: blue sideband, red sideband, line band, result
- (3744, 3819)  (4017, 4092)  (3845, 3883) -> 0.19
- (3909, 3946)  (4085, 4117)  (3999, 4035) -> -0.24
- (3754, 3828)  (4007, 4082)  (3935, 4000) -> 0.29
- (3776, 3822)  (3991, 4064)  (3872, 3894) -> 0.28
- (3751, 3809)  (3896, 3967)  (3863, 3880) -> 0.04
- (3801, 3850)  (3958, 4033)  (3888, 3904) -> -0.02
